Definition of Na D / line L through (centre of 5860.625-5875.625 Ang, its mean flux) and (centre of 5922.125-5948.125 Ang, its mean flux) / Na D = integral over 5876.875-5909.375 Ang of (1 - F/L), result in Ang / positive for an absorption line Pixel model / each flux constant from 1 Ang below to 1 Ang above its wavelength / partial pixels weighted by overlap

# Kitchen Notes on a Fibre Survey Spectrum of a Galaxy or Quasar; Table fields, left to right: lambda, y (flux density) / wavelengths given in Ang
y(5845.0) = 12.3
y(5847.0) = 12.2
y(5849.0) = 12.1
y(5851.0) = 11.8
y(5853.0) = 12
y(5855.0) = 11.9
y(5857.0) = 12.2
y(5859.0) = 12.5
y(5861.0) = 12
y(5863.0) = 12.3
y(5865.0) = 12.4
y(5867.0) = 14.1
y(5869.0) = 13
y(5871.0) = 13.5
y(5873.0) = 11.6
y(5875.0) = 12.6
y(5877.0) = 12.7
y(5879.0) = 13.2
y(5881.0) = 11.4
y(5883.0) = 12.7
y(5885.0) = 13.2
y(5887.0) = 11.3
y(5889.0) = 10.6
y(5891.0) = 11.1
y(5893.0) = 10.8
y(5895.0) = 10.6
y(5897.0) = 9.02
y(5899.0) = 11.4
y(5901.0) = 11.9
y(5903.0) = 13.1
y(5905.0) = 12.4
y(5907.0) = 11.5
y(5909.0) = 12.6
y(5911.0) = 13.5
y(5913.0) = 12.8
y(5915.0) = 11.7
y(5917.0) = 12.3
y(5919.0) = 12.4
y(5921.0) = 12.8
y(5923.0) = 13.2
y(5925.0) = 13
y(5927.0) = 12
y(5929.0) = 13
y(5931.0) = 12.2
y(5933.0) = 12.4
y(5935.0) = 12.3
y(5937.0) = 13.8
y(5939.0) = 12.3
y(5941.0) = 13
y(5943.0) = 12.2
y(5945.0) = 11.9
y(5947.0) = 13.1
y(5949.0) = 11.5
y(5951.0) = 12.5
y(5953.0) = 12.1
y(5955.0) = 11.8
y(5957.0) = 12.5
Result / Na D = 2.5 Ang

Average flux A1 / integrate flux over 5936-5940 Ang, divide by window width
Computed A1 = 13.1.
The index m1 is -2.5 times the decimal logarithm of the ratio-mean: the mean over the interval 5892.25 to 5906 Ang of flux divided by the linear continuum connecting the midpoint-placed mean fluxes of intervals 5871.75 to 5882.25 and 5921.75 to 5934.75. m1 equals 0.104 mag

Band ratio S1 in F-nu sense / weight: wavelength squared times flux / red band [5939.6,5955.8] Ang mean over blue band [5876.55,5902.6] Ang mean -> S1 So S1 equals 1.1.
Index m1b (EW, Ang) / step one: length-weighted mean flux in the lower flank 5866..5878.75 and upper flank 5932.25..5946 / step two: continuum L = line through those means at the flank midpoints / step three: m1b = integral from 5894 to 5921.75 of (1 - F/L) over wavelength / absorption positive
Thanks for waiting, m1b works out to 1.6 Ang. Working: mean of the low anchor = 12.9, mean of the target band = 12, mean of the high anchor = 12.6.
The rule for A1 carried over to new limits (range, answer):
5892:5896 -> 10.7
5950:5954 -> 12.3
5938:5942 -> 12.7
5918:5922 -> 12.6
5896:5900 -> 10.2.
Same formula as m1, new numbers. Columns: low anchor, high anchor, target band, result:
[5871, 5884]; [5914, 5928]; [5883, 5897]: 0.115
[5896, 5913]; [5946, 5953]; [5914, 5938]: -0.039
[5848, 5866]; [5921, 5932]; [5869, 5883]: -0.023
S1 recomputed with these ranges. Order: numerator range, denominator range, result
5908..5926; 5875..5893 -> 1.07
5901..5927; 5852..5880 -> 1.02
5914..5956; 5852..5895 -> 1.04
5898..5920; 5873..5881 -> 1.00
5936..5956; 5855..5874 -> 1.01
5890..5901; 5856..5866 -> 0.88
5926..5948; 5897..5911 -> 1.06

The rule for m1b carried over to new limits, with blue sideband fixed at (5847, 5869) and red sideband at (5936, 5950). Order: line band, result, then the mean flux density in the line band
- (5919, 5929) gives -0.2 Ang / 12.7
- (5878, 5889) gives 0.2 Ang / 12.2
